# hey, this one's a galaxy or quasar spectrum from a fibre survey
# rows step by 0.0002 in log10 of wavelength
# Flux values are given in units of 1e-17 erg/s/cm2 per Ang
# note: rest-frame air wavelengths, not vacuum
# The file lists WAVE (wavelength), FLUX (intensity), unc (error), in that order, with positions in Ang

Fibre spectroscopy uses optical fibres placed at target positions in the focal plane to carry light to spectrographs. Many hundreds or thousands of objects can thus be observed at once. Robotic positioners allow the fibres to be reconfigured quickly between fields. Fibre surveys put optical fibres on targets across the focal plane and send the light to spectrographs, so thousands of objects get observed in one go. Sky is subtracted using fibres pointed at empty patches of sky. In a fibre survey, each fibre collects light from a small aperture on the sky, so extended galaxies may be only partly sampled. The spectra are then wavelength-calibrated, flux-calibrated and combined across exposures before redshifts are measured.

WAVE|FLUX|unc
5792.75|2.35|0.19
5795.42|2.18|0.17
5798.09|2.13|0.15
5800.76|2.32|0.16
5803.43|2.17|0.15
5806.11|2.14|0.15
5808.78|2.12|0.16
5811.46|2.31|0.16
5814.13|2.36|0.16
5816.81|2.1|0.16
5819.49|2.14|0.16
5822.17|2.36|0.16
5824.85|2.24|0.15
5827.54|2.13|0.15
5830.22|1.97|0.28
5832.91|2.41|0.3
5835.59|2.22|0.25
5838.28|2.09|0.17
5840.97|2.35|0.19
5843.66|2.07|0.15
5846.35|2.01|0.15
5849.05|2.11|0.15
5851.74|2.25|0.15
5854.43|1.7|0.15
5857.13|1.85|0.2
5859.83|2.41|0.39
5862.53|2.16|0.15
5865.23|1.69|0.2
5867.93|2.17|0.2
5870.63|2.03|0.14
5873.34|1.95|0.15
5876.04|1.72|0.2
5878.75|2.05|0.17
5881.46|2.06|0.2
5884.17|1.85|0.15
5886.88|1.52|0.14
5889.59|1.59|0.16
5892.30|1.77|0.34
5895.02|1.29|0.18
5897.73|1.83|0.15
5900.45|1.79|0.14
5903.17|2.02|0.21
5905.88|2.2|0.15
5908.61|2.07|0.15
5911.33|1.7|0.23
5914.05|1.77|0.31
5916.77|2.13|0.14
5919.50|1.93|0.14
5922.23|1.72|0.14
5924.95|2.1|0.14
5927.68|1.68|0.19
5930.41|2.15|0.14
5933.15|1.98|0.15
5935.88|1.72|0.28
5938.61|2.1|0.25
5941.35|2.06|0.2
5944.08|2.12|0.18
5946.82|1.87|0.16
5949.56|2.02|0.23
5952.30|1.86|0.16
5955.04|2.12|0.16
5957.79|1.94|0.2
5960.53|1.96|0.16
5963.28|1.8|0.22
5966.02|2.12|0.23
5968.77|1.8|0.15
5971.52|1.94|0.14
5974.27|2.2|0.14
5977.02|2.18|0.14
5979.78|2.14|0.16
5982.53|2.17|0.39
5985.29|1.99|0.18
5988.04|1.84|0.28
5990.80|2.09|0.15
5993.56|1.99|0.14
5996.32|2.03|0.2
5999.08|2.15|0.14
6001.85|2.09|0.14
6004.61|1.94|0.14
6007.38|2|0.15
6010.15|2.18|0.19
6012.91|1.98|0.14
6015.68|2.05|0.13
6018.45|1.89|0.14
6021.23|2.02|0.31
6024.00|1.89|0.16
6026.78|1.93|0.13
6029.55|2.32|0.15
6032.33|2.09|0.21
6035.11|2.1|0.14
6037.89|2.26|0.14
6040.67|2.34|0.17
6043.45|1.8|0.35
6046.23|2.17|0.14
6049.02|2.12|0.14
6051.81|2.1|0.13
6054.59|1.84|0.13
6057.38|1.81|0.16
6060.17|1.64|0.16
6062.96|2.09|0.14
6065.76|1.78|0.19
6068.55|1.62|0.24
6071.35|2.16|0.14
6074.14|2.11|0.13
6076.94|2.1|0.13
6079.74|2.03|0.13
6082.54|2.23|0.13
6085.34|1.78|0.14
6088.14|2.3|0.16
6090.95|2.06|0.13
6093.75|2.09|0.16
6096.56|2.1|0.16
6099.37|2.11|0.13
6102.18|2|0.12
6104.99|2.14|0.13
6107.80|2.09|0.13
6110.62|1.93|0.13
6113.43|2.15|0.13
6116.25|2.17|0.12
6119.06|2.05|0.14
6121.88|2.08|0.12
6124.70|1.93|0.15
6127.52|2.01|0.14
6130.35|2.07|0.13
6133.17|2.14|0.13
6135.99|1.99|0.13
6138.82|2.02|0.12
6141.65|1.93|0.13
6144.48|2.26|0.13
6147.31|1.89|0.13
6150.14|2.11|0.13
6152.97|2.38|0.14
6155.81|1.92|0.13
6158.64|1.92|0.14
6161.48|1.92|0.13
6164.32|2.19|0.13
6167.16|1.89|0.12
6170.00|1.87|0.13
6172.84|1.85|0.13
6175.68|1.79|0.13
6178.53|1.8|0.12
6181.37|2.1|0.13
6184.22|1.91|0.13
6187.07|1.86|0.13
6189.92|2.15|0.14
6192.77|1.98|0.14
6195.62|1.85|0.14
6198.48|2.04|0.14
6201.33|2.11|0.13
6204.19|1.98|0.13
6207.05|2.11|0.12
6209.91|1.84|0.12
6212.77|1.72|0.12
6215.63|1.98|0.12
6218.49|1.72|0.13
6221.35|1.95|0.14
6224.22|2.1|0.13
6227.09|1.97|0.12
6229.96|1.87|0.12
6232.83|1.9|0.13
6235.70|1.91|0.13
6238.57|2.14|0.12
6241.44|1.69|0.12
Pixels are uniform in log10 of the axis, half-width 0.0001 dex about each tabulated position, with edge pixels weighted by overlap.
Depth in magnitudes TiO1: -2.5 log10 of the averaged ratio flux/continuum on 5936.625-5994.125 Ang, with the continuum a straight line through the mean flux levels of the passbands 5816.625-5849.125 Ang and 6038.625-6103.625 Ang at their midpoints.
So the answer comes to 0.04 mag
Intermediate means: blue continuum 2.17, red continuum 2.02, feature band 2.01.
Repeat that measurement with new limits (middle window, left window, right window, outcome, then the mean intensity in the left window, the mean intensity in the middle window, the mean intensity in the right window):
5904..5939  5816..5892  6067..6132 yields 0.06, 2.04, 1.94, 2.06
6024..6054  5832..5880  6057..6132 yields -0.04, 2.07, 2.1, 2.03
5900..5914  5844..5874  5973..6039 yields 0.05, 2.03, 1.95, 2.06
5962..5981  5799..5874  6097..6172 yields 0.04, 2.14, 2.03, 2.04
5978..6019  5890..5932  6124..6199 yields -0.07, 1.87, 2.04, 1.99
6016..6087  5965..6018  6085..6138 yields 0.02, 2.04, 2.01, 2.07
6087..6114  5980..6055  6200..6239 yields -0.04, 2.06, 2.09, 1.94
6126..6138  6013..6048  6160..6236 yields -0.03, 2.07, 2.05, 1.94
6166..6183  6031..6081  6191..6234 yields 0.04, 2.01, 1.88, 1.94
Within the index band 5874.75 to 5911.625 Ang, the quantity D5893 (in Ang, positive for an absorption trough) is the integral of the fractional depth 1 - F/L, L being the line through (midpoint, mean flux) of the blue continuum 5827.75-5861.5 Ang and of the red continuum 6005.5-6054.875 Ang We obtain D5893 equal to 5.0 Ang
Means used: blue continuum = 2.12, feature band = 1.82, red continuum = 2.06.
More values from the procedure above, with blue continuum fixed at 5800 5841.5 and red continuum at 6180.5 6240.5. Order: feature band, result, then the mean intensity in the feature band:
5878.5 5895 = 3.2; 1.75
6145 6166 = -0.6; 2.05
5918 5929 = 1.4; 1.86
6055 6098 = 1.1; 1.99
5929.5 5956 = 1.7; 2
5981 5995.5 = 0.6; 2.02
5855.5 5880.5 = 2.1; 2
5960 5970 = 0.9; 1.92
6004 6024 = 0.8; 2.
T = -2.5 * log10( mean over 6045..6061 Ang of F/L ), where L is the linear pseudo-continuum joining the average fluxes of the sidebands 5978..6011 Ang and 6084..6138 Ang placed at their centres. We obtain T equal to 0.055 mag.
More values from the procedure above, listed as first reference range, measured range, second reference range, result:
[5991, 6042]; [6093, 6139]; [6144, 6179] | -0.03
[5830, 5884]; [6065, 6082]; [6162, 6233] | 0.00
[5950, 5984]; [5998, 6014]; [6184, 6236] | -0.03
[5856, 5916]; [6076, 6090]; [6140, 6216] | -0.07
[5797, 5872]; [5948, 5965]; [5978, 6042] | 0.07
